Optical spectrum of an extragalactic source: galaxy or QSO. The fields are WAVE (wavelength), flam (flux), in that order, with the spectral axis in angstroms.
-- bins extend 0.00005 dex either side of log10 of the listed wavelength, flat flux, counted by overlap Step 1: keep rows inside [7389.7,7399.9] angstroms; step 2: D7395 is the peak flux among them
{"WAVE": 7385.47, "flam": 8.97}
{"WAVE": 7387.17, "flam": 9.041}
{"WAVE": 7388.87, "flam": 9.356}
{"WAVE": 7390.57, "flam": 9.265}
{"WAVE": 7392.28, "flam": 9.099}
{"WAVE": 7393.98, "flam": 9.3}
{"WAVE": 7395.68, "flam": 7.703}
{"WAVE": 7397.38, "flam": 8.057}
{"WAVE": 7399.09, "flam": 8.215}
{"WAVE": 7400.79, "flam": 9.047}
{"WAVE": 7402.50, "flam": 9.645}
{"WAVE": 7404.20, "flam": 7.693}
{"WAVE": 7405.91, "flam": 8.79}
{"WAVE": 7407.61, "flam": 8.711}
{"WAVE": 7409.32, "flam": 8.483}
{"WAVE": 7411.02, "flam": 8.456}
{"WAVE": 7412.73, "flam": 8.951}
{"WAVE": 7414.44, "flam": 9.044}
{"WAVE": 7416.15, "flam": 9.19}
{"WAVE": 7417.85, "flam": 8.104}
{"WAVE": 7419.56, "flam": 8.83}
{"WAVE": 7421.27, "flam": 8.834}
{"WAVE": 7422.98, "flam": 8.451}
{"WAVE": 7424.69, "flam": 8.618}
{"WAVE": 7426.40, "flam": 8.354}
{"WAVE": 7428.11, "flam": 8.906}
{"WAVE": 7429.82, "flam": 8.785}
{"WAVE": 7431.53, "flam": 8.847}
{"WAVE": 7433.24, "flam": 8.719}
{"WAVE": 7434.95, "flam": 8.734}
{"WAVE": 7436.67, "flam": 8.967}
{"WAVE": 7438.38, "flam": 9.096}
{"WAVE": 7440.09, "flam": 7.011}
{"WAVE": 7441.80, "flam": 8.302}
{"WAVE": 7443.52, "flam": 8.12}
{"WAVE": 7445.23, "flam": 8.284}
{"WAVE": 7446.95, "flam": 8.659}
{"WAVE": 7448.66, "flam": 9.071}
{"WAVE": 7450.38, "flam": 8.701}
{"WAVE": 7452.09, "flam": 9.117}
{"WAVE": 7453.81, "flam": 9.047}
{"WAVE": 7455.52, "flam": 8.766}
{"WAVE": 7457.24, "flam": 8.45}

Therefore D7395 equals 9.3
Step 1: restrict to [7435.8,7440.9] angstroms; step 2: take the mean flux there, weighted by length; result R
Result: 8.37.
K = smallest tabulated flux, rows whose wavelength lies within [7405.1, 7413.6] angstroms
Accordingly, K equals 8.456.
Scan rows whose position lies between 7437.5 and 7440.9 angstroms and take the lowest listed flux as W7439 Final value 7.011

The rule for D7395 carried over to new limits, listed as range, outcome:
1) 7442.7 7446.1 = 8.284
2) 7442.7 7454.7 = 9.117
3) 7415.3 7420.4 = 9.19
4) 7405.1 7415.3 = 9.044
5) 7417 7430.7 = 8.906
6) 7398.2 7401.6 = 9.047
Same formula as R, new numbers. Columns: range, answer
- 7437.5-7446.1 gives 8.17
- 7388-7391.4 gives 9.32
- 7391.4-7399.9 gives 8.47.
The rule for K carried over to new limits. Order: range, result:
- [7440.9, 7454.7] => 8.12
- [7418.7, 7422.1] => 8.83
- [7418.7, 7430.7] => 8.354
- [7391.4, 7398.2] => 7.703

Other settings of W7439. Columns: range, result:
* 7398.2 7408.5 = 7.693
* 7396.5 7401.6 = 8.057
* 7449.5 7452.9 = 8.701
